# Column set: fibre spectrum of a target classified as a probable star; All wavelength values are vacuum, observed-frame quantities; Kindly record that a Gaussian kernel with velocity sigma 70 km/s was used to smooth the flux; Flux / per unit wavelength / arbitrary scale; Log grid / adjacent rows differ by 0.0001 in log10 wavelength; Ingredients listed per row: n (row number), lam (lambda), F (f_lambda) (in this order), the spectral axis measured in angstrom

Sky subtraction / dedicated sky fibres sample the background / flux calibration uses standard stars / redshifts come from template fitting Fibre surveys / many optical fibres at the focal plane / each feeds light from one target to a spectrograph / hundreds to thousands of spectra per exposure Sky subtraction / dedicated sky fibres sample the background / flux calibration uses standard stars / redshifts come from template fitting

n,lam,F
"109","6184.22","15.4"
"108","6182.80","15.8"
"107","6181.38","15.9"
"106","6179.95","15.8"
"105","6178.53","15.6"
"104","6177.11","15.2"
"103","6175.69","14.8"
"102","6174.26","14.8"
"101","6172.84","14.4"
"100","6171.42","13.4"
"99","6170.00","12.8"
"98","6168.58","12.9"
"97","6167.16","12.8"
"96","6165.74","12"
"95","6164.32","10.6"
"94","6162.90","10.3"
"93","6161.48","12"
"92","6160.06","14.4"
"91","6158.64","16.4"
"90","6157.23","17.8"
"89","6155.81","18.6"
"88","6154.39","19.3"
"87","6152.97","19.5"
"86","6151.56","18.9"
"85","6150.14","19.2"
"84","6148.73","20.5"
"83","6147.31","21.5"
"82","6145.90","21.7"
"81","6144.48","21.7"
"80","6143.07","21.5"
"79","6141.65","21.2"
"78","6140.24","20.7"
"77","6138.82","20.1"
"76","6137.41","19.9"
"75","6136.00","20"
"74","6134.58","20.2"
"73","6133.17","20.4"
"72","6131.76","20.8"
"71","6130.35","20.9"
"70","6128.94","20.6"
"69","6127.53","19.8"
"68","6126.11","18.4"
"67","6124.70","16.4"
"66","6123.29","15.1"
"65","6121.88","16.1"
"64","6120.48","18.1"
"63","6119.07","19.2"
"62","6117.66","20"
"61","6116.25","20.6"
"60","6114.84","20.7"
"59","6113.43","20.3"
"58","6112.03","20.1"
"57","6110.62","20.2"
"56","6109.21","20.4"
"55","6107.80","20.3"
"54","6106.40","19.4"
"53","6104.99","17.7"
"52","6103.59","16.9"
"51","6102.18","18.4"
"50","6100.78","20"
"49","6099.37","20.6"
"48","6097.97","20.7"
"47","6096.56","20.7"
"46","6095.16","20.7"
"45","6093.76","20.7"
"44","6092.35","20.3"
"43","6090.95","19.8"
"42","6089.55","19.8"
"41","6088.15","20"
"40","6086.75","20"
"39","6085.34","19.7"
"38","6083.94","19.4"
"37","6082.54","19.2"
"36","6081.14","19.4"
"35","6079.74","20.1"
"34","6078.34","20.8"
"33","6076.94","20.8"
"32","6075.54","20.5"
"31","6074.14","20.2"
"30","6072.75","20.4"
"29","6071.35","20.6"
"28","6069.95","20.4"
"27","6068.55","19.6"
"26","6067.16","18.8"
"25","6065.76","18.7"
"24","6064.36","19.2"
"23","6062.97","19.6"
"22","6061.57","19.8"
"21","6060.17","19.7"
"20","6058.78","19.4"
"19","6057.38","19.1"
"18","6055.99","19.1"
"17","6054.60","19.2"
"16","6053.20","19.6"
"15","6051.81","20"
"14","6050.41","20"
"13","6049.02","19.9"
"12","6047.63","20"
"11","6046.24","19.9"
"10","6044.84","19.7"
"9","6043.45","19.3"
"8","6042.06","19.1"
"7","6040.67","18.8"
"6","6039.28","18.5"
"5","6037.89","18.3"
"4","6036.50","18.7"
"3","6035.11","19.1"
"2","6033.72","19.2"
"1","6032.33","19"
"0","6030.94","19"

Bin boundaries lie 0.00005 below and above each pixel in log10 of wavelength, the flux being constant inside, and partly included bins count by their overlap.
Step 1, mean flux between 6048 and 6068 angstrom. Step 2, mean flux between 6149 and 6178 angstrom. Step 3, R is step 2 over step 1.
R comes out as 0.8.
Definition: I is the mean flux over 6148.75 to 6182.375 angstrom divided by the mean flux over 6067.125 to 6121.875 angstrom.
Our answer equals 0.8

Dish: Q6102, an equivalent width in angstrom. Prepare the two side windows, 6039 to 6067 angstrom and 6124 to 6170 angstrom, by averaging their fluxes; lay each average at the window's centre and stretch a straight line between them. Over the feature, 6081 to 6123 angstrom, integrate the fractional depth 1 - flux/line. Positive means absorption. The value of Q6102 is -2.0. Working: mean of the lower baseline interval 19.4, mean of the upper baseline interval 18.1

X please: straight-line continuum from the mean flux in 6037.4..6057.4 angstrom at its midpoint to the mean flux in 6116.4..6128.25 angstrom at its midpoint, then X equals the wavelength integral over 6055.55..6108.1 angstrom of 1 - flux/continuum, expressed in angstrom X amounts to -2.78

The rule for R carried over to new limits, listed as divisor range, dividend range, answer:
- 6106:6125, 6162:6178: 0.69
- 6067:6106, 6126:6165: 0.95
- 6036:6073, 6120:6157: 1.01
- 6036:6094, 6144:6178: 0.81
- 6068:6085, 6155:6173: 0.68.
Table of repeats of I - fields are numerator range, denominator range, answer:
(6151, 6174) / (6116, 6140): 0.77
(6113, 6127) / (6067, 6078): 0.91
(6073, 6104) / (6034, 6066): 1.03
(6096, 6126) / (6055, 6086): 0.97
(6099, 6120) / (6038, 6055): 1.01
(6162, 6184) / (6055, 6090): 0.70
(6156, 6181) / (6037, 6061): 0.72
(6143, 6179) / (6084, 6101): 0.80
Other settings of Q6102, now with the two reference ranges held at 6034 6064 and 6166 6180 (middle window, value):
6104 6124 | -3.0 angstrom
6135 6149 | -5.0 angstrom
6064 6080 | -1.4 angstrom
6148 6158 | -2.8 angstrom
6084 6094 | -1.3 angstrom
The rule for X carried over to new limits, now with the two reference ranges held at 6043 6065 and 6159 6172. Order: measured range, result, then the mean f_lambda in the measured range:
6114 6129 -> -3.23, 18.6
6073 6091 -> -2.22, 20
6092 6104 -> -2.26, 19.9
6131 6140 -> -3.69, 20.3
